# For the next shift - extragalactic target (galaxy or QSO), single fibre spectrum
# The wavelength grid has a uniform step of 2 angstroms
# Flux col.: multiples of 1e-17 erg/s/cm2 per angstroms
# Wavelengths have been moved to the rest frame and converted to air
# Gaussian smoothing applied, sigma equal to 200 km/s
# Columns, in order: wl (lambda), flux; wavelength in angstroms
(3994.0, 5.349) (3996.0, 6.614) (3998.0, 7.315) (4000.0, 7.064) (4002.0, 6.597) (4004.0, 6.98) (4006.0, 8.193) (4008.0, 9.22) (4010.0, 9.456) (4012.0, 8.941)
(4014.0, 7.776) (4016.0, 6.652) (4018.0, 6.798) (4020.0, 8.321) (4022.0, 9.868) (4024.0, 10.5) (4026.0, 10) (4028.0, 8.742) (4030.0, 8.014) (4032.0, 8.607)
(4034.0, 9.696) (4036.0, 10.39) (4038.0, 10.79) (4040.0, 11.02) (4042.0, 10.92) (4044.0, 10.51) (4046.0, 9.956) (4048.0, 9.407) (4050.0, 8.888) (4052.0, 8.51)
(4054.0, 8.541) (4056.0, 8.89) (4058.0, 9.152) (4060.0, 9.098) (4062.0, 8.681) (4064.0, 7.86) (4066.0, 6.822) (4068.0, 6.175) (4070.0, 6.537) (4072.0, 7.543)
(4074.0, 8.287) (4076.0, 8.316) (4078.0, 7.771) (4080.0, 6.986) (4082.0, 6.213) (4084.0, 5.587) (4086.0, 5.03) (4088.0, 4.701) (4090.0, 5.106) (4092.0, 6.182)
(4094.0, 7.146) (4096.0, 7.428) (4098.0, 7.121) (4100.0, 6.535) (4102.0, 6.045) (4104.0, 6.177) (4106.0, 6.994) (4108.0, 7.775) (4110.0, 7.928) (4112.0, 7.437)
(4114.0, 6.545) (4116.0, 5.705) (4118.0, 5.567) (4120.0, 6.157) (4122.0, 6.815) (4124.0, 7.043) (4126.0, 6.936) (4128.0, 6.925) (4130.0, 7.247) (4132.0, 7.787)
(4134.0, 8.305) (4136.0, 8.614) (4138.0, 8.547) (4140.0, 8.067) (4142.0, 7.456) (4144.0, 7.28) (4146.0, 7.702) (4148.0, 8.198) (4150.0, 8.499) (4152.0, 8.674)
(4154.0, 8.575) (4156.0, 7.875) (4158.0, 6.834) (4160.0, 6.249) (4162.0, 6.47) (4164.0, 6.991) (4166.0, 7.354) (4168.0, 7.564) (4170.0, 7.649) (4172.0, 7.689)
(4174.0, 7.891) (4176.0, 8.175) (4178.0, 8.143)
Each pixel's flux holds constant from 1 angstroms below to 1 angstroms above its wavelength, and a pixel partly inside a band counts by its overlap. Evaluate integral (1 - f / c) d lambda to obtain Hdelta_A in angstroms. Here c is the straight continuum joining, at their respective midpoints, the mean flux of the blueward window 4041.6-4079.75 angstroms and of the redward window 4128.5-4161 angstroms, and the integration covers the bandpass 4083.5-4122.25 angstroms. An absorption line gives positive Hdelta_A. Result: 8.3 angstroms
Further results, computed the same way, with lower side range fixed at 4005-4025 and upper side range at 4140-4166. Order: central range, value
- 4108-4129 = 2.9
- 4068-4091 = 4.5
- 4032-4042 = -2.3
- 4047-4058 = -0.8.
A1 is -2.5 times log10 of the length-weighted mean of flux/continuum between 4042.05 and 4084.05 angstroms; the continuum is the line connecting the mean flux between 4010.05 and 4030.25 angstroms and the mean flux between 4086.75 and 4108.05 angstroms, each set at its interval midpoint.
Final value -0.11 mag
